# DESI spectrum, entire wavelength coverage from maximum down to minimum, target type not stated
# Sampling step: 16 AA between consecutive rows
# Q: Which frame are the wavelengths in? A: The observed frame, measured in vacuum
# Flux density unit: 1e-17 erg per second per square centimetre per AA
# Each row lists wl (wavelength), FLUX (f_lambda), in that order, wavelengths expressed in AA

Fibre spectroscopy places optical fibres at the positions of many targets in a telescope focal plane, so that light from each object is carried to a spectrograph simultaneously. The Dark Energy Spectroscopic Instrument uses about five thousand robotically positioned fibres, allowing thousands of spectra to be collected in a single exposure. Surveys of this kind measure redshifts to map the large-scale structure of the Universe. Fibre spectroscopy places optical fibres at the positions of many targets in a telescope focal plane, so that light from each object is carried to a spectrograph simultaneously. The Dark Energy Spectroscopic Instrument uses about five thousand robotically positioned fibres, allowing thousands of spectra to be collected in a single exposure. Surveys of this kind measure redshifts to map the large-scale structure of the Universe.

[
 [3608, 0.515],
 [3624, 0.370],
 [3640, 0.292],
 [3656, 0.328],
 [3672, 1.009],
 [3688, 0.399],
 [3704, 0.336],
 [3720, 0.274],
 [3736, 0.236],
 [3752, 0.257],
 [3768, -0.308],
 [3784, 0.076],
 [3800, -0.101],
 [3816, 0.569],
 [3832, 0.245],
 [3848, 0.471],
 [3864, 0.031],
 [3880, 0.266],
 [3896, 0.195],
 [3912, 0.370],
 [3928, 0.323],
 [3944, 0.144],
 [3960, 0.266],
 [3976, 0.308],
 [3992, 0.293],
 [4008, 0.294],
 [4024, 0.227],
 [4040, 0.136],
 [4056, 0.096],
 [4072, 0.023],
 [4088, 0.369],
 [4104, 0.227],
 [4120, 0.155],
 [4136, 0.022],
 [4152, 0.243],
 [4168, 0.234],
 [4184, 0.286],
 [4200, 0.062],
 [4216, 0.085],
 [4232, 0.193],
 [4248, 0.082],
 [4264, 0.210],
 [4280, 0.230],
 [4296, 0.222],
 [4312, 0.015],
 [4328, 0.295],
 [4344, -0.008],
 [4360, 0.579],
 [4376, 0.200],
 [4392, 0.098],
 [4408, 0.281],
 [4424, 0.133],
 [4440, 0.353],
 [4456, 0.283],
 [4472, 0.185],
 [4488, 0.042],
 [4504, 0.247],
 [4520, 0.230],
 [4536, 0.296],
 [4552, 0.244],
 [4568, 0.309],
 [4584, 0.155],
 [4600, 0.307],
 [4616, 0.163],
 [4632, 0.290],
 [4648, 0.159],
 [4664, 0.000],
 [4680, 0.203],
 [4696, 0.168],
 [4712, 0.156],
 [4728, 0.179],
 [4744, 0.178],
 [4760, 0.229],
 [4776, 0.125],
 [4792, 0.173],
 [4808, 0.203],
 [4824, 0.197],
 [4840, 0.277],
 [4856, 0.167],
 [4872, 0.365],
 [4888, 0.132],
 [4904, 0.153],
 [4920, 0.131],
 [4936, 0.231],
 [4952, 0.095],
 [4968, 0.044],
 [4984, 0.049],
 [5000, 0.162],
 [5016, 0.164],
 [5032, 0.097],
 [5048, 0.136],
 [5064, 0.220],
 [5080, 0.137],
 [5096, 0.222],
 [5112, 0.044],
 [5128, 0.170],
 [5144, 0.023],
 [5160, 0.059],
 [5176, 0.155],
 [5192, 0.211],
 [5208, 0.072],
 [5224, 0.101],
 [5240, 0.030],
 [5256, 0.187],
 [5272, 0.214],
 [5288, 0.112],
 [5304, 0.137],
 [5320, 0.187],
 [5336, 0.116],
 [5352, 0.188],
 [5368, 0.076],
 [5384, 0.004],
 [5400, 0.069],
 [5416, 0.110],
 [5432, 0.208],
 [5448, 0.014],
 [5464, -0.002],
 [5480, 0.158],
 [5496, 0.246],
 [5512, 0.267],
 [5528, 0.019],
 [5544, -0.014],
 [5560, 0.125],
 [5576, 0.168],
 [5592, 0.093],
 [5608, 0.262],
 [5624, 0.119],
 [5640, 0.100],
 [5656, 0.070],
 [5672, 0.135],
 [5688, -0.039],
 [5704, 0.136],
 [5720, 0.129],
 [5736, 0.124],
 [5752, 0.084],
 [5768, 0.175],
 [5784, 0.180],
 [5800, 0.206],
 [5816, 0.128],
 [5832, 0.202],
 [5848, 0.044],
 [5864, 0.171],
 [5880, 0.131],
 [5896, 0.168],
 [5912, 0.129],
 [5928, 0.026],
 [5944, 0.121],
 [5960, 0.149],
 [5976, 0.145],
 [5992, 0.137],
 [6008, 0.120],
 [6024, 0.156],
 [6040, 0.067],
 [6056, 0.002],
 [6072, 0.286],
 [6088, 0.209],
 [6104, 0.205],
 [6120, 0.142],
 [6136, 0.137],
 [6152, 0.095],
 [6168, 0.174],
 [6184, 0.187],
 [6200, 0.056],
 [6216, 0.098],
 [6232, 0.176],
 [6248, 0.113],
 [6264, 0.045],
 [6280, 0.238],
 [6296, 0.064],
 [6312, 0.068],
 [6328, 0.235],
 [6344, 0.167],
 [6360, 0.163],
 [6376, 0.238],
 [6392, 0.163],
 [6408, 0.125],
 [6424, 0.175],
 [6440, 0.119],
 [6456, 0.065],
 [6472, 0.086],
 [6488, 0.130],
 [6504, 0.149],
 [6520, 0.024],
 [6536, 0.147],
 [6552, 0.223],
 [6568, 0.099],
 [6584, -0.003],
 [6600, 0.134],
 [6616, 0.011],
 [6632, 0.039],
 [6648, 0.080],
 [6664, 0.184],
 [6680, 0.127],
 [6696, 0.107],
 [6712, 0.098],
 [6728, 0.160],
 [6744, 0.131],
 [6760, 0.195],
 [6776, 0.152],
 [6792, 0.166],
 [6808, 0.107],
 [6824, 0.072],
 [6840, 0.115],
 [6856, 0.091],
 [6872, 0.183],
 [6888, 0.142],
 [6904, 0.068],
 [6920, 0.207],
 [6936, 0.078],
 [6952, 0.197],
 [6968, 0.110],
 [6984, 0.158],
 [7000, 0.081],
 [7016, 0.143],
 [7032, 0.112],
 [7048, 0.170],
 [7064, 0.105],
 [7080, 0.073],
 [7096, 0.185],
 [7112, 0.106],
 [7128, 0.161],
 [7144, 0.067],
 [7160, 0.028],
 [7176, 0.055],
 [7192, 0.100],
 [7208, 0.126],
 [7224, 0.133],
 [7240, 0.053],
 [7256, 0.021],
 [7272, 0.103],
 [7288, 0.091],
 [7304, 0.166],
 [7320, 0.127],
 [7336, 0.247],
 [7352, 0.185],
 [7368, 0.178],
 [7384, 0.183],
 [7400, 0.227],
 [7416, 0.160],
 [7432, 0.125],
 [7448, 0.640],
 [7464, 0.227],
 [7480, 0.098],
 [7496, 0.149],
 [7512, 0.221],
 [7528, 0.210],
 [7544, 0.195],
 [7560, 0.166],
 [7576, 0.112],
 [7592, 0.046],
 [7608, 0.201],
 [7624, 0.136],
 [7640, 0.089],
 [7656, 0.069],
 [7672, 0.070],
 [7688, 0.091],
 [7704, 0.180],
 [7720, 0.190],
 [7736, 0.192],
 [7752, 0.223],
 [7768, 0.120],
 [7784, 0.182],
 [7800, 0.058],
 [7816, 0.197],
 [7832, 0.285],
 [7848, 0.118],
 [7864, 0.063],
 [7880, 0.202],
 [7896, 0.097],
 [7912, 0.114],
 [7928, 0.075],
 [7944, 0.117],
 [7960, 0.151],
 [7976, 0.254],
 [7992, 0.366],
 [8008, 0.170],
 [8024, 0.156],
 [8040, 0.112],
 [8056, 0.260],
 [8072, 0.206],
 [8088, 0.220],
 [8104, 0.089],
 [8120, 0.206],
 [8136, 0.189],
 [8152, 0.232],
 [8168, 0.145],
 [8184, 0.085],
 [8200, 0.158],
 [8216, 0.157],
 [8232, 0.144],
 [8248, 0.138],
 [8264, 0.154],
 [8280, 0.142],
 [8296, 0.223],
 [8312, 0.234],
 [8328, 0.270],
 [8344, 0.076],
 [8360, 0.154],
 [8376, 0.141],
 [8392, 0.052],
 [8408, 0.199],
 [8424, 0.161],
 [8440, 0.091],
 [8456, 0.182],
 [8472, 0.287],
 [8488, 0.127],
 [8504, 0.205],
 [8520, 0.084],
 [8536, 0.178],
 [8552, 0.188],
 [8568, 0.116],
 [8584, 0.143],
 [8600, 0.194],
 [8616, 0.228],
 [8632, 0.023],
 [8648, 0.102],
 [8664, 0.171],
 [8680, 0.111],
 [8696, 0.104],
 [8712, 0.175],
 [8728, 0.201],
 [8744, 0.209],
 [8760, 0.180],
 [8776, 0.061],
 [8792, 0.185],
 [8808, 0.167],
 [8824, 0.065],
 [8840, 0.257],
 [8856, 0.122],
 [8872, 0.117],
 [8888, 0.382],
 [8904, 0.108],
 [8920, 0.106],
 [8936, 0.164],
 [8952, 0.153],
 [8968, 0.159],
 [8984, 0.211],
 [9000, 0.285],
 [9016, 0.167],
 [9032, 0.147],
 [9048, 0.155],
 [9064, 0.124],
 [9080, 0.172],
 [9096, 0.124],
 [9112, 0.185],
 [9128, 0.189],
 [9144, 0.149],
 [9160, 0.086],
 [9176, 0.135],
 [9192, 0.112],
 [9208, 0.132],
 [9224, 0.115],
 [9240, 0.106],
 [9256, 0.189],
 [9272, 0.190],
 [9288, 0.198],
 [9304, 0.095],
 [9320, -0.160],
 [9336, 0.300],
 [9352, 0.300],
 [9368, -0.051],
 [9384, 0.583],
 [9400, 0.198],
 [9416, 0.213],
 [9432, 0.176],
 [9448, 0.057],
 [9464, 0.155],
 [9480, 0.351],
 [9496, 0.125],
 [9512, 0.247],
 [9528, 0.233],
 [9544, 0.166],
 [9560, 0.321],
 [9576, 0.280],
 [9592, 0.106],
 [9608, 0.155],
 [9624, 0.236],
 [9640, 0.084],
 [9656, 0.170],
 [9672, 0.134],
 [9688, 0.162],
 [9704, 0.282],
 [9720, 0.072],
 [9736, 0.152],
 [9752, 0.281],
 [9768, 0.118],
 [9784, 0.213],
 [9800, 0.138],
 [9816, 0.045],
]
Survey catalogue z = 0.996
